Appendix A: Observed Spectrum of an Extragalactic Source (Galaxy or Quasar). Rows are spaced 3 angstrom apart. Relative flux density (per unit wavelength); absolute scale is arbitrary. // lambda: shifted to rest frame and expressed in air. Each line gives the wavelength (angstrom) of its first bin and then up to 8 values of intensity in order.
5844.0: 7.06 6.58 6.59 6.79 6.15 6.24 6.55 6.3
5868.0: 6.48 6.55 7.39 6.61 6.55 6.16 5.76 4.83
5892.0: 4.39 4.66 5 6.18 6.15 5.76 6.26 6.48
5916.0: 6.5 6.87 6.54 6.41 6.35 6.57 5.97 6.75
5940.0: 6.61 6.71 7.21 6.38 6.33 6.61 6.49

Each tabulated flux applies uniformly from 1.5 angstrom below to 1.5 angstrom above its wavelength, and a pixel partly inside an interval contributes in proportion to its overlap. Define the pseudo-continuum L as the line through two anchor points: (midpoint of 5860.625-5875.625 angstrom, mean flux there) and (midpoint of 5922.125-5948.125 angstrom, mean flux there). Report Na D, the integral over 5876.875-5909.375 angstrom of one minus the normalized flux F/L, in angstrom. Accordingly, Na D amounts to 4.9 angstrom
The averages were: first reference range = 6.65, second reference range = 6.57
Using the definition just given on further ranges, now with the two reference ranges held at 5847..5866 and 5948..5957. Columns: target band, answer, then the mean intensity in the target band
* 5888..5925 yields 3.5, 5.84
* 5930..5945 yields -0.2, 6.54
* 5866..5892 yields 1.1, 6.18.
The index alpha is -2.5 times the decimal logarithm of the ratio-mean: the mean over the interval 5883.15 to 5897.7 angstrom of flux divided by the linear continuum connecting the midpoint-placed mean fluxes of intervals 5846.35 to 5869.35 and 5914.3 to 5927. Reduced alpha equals 0.28 mag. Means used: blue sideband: 6.46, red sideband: 6.57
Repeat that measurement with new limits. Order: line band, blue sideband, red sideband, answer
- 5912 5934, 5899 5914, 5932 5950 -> -0.02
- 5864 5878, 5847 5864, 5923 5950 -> -0.03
